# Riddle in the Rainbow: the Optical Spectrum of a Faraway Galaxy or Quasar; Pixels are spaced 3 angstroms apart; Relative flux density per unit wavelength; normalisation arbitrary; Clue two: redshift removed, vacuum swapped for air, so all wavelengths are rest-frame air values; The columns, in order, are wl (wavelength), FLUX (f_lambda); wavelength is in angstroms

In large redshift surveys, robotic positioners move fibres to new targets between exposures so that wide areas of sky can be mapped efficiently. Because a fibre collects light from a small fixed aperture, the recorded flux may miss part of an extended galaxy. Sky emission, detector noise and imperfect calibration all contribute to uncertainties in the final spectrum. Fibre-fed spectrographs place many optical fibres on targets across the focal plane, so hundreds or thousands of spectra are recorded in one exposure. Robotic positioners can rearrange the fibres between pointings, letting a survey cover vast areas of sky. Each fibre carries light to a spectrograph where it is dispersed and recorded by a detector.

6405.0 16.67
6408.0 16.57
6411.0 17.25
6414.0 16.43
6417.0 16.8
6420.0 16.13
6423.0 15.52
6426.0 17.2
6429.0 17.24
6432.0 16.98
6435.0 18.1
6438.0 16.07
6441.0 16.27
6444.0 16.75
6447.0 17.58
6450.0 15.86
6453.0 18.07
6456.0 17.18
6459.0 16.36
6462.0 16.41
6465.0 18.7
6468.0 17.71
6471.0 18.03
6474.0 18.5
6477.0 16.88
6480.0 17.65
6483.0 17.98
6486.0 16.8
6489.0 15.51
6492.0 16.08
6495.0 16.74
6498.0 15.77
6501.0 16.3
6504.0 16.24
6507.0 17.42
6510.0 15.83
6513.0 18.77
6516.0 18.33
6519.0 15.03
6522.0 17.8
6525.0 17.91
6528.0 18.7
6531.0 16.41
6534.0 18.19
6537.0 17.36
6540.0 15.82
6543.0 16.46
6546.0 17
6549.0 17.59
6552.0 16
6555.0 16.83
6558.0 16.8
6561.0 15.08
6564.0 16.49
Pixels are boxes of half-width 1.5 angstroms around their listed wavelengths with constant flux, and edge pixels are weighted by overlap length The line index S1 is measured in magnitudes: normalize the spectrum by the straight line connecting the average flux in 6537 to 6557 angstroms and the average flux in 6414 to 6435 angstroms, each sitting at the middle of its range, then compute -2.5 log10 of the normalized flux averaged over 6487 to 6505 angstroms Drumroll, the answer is 0.04 mag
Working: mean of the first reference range 16.7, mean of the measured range 16.1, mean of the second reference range 16.7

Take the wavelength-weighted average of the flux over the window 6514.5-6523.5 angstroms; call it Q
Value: 17.1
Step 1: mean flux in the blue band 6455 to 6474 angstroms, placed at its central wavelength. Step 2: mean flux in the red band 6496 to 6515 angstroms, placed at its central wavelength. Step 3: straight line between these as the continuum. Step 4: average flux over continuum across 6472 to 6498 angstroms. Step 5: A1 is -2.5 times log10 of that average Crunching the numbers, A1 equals 0.01 mag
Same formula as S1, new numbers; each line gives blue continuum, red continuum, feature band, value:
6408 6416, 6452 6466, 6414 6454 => 0.01 mag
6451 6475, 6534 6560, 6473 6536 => 0.01 mag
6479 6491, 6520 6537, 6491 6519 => 0.03 mag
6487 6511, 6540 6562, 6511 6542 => -0.06 mag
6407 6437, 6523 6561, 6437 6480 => -0.02 mag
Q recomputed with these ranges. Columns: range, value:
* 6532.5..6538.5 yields 17.8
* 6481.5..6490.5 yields 16.8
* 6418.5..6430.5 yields 16.5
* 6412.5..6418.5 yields 16.6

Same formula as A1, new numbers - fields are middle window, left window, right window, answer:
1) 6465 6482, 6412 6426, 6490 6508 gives -0.09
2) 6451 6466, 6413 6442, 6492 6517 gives -0.03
